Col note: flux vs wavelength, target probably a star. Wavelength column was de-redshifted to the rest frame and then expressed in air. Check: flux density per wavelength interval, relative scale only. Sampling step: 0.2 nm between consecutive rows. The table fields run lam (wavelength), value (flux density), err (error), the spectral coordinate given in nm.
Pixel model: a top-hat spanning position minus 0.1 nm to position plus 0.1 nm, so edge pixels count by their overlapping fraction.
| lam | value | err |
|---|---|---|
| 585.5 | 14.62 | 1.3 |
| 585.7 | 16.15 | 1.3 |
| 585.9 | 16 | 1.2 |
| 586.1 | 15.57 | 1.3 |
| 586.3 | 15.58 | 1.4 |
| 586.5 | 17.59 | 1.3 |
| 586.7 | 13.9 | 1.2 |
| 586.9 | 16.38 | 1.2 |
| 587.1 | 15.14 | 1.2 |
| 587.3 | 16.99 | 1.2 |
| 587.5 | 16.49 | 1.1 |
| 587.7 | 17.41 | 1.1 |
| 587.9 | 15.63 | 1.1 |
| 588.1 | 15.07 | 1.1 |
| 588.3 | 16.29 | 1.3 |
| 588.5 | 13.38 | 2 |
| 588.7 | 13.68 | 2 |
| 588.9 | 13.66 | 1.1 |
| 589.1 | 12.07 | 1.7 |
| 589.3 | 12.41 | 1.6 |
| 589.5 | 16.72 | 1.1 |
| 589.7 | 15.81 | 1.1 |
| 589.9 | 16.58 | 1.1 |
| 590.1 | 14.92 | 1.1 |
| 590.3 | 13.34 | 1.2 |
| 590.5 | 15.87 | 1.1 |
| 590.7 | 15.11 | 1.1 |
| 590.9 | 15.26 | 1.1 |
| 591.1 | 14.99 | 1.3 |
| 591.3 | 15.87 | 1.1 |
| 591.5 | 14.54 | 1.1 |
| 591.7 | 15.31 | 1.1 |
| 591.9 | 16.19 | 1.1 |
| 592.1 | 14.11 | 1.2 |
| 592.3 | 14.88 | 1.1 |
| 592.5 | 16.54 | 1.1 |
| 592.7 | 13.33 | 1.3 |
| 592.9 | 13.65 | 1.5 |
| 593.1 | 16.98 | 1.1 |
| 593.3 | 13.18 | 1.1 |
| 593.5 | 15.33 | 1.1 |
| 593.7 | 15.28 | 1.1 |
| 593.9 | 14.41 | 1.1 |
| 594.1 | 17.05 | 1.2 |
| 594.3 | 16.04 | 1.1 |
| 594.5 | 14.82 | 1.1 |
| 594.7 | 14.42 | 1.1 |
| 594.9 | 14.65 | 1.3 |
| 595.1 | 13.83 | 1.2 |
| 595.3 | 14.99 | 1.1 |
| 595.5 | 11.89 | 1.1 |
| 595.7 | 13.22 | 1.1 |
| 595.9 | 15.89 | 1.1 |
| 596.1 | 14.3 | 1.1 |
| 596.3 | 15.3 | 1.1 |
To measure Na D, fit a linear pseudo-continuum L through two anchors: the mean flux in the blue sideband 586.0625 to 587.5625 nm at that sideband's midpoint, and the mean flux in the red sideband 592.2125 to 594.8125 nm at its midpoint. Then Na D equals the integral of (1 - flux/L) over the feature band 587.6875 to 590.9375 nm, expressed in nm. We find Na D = 0.17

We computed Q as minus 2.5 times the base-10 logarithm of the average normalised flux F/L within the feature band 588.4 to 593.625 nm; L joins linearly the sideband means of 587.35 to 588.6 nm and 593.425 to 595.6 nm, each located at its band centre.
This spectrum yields 0.039 mag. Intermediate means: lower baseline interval 15.8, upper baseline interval 14.8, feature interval 14.8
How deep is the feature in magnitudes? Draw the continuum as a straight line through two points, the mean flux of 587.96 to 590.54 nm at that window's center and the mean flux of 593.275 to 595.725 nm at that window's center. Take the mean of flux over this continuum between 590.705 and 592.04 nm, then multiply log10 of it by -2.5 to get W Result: -0.05 mag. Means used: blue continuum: 14.6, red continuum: 14.6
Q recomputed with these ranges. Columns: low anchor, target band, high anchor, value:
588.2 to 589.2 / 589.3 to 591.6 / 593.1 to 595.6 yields -0.08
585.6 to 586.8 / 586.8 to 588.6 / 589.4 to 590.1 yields 0.01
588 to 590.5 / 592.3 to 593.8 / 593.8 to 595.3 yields 0.00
